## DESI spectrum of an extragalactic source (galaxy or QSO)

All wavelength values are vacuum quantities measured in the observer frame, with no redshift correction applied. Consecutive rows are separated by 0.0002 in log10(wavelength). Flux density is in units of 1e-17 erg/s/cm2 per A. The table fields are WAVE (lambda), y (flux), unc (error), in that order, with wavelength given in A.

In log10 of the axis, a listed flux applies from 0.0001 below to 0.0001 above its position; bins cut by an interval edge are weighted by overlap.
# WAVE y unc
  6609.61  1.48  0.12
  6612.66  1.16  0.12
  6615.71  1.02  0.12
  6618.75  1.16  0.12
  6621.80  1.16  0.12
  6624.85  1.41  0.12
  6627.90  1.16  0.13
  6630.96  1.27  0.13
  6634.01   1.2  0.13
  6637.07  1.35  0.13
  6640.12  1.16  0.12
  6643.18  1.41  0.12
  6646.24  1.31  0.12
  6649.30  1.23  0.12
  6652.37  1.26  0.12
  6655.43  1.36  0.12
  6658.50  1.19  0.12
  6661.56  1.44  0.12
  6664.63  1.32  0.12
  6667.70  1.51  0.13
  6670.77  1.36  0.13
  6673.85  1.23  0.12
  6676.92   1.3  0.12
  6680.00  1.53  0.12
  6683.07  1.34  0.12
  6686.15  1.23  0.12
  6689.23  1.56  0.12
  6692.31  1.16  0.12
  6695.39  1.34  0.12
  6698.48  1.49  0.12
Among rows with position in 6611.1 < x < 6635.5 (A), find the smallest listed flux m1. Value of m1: 1.02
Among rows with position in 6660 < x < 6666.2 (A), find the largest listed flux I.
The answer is 1.44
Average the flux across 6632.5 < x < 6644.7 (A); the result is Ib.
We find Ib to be 1.28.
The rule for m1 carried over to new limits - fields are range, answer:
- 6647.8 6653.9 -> 1.23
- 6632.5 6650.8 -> 1.16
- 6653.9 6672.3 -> 1.19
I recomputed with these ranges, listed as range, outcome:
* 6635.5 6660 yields 1.41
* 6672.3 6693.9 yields 1.56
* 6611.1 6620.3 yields 1.16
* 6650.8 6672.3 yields 1.51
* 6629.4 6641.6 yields 1.35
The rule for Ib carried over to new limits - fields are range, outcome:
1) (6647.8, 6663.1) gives 1.3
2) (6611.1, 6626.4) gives 1.18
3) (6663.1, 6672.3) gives 1.4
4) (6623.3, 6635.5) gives 1.26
